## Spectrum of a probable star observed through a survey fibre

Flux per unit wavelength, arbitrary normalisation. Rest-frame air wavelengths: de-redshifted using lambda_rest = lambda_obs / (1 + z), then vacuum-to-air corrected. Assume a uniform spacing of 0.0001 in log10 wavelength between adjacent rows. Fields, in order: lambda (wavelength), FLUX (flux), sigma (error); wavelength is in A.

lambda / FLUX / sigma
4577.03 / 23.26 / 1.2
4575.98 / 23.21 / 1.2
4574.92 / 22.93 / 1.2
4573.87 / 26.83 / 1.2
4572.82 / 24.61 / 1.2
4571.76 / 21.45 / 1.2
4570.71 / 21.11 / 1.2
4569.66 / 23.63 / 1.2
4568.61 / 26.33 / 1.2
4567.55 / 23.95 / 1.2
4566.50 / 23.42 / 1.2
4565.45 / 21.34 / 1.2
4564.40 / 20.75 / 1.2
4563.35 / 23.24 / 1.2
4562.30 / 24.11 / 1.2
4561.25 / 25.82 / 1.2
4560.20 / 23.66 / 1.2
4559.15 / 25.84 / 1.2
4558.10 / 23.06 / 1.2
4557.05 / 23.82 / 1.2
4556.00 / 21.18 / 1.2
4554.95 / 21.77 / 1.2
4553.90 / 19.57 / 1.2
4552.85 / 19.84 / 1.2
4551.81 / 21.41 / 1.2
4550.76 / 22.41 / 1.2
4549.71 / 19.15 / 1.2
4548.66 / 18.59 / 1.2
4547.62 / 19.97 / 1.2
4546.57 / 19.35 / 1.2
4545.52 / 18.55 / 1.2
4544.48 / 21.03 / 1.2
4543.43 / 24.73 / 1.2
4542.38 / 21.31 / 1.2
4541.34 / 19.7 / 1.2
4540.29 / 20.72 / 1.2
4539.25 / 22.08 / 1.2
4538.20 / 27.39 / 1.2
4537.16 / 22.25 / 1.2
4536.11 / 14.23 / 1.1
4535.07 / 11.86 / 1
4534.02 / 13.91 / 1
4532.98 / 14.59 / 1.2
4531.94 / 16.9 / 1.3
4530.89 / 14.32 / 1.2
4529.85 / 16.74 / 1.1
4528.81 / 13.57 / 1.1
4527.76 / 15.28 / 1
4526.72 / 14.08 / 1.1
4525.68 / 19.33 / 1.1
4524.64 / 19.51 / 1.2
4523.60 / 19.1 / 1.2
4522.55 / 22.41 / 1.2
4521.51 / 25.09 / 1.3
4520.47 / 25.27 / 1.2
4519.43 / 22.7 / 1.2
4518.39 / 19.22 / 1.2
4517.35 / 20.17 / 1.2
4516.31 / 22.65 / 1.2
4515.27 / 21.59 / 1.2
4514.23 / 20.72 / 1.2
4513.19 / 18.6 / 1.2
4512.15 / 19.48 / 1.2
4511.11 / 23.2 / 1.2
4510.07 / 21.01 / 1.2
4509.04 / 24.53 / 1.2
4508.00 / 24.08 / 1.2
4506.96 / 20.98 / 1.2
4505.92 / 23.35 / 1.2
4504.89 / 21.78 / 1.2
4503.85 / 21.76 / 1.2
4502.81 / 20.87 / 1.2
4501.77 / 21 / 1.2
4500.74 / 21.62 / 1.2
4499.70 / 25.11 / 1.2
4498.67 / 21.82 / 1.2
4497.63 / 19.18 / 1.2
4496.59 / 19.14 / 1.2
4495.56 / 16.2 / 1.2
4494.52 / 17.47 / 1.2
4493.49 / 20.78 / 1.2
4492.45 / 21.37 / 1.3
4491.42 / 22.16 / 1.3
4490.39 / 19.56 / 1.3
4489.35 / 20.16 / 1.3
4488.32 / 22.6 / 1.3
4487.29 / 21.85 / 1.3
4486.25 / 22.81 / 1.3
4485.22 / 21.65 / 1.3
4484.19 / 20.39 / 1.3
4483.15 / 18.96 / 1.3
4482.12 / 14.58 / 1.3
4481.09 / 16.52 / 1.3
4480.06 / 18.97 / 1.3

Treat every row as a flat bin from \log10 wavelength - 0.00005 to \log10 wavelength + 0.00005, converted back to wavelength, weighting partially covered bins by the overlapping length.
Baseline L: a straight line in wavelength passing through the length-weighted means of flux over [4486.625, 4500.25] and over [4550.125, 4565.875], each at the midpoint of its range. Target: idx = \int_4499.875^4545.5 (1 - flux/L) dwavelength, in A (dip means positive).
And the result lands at 2.8 A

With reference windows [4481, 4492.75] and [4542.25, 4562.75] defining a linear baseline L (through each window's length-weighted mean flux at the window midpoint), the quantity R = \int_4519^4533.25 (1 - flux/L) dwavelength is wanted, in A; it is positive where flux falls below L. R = 1.8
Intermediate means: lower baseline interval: 20.3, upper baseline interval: 21.8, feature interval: 18.5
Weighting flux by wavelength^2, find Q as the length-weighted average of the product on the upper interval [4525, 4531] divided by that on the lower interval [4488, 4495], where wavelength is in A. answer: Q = 0.8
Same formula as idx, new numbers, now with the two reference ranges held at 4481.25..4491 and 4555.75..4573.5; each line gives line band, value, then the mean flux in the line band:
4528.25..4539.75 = 2.7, 17.1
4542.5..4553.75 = 1.1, 20.5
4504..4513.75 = -0.4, 21.9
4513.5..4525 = -0.1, 21.6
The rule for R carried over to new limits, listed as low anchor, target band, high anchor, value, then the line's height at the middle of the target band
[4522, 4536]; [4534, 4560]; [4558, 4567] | -0.8 A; 20.1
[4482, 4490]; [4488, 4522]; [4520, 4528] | -1.6 A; 20.4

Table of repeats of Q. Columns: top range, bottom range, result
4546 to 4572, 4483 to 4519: 1.08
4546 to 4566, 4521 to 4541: 1.22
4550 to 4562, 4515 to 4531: 1.17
